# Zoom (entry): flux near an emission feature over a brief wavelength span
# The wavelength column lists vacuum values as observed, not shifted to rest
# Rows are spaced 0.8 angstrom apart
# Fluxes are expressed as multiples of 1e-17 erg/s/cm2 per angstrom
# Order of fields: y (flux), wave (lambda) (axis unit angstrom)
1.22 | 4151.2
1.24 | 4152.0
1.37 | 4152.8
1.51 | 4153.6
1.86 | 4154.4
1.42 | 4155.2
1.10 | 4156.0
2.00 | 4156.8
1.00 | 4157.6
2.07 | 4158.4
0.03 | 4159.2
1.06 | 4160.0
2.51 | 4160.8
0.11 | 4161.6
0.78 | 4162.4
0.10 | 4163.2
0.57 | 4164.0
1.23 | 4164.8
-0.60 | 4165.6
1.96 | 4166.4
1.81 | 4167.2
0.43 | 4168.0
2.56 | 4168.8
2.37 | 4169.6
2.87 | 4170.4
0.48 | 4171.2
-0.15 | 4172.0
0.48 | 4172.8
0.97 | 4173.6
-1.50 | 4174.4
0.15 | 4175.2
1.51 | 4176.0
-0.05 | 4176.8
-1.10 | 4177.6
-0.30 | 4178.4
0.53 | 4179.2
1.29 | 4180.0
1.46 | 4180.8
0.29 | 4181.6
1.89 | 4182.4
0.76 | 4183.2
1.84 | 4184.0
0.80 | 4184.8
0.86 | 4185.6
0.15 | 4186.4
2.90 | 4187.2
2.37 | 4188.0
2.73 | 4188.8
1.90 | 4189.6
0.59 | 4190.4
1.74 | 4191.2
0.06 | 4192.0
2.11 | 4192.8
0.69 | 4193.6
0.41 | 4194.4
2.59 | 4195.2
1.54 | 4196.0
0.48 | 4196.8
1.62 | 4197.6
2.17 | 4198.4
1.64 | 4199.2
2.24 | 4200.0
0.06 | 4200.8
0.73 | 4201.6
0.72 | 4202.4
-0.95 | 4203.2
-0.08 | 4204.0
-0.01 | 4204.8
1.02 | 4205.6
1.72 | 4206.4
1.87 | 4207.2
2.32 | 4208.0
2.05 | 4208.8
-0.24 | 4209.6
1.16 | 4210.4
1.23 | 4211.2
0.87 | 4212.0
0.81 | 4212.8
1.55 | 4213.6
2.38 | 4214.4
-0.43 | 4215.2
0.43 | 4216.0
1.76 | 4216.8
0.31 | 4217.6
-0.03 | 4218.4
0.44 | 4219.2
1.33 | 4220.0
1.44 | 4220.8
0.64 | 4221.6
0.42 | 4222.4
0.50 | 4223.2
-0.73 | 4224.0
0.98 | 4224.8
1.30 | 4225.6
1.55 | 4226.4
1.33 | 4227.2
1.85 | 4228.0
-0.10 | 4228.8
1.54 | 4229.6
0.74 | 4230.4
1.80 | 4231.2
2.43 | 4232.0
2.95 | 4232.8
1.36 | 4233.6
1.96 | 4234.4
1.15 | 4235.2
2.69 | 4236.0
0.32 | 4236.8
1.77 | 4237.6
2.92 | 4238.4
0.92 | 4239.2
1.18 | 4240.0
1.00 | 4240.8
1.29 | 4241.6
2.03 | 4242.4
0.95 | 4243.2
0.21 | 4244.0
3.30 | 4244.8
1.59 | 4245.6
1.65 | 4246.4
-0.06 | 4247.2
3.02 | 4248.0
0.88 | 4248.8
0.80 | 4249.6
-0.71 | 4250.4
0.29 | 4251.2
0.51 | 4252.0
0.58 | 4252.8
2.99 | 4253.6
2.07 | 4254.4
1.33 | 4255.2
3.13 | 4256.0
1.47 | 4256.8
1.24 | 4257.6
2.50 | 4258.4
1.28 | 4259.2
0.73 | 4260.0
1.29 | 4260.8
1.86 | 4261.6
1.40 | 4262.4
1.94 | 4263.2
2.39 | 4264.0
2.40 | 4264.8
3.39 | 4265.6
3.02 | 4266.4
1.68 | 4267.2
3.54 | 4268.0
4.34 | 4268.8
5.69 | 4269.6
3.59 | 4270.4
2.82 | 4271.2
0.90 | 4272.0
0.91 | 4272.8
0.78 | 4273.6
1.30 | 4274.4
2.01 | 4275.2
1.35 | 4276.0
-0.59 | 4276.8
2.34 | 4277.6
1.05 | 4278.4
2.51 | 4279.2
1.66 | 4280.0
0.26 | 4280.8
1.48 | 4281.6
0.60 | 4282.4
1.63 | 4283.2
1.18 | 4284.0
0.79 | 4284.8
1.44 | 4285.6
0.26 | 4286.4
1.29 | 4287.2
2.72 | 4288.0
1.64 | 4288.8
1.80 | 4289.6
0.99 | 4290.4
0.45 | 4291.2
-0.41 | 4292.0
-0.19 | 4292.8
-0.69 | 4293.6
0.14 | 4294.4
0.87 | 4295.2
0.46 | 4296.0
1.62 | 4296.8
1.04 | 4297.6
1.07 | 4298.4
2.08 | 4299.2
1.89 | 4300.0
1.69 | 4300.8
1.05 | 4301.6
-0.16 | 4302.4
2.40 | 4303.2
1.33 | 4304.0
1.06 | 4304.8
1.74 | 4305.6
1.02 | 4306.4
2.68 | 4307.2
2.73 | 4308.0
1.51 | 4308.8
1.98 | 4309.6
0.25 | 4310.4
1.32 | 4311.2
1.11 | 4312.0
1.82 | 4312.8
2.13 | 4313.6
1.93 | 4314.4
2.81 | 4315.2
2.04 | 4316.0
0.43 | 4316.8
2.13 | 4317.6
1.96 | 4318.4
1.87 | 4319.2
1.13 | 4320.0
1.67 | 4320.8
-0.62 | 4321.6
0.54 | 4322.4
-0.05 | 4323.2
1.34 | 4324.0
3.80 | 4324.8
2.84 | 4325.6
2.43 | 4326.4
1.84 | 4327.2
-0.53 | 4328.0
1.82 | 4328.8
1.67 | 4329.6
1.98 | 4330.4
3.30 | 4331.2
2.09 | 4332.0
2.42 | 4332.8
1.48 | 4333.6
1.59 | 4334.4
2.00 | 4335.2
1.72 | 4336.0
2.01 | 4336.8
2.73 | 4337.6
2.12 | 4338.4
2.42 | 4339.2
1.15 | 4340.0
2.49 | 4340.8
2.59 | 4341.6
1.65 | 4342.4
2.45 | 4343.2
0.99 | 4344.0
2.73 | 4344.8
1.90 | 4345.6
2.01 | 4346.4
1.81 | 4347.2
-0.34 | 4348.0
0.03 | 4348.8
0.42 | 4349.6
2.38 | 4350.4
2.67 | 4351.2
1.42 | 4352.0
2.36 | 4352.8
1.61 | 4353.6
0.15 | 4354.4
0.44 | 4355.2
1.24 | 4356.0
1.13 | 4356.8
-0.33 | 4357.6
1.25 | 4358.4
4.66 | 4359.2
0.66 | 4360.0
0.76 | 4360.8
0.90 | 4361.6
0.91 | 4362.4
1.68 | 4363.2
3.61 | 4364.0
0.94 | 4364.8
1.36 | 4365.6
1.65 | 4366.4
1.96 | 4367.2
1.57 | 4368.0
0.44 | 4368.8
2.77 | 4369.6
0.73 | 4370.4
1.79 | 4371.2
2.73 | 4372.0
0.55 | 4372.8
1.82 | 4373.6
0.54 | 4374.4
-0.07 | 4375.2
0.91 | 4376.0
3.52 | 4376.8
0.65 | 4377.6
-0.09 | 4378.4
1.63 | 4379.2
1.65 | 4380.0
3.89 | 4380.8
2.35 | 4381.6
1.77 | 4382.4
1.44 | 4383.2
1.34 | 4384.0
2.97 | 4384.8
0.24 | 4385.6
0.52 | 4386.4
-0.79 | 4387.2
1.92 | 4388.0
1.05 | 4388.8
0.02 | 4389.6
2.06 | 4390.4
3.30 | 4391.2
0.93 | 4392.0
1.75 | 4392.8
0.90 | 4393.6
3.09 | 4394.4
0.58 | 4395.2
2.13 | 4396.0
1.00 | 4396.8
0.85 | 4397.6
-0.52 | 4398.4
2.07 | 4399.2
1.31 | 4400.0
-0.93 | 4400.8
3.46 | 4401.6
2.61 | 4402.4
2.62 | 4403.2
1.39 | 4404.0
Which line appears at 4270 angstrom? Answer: [O II]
